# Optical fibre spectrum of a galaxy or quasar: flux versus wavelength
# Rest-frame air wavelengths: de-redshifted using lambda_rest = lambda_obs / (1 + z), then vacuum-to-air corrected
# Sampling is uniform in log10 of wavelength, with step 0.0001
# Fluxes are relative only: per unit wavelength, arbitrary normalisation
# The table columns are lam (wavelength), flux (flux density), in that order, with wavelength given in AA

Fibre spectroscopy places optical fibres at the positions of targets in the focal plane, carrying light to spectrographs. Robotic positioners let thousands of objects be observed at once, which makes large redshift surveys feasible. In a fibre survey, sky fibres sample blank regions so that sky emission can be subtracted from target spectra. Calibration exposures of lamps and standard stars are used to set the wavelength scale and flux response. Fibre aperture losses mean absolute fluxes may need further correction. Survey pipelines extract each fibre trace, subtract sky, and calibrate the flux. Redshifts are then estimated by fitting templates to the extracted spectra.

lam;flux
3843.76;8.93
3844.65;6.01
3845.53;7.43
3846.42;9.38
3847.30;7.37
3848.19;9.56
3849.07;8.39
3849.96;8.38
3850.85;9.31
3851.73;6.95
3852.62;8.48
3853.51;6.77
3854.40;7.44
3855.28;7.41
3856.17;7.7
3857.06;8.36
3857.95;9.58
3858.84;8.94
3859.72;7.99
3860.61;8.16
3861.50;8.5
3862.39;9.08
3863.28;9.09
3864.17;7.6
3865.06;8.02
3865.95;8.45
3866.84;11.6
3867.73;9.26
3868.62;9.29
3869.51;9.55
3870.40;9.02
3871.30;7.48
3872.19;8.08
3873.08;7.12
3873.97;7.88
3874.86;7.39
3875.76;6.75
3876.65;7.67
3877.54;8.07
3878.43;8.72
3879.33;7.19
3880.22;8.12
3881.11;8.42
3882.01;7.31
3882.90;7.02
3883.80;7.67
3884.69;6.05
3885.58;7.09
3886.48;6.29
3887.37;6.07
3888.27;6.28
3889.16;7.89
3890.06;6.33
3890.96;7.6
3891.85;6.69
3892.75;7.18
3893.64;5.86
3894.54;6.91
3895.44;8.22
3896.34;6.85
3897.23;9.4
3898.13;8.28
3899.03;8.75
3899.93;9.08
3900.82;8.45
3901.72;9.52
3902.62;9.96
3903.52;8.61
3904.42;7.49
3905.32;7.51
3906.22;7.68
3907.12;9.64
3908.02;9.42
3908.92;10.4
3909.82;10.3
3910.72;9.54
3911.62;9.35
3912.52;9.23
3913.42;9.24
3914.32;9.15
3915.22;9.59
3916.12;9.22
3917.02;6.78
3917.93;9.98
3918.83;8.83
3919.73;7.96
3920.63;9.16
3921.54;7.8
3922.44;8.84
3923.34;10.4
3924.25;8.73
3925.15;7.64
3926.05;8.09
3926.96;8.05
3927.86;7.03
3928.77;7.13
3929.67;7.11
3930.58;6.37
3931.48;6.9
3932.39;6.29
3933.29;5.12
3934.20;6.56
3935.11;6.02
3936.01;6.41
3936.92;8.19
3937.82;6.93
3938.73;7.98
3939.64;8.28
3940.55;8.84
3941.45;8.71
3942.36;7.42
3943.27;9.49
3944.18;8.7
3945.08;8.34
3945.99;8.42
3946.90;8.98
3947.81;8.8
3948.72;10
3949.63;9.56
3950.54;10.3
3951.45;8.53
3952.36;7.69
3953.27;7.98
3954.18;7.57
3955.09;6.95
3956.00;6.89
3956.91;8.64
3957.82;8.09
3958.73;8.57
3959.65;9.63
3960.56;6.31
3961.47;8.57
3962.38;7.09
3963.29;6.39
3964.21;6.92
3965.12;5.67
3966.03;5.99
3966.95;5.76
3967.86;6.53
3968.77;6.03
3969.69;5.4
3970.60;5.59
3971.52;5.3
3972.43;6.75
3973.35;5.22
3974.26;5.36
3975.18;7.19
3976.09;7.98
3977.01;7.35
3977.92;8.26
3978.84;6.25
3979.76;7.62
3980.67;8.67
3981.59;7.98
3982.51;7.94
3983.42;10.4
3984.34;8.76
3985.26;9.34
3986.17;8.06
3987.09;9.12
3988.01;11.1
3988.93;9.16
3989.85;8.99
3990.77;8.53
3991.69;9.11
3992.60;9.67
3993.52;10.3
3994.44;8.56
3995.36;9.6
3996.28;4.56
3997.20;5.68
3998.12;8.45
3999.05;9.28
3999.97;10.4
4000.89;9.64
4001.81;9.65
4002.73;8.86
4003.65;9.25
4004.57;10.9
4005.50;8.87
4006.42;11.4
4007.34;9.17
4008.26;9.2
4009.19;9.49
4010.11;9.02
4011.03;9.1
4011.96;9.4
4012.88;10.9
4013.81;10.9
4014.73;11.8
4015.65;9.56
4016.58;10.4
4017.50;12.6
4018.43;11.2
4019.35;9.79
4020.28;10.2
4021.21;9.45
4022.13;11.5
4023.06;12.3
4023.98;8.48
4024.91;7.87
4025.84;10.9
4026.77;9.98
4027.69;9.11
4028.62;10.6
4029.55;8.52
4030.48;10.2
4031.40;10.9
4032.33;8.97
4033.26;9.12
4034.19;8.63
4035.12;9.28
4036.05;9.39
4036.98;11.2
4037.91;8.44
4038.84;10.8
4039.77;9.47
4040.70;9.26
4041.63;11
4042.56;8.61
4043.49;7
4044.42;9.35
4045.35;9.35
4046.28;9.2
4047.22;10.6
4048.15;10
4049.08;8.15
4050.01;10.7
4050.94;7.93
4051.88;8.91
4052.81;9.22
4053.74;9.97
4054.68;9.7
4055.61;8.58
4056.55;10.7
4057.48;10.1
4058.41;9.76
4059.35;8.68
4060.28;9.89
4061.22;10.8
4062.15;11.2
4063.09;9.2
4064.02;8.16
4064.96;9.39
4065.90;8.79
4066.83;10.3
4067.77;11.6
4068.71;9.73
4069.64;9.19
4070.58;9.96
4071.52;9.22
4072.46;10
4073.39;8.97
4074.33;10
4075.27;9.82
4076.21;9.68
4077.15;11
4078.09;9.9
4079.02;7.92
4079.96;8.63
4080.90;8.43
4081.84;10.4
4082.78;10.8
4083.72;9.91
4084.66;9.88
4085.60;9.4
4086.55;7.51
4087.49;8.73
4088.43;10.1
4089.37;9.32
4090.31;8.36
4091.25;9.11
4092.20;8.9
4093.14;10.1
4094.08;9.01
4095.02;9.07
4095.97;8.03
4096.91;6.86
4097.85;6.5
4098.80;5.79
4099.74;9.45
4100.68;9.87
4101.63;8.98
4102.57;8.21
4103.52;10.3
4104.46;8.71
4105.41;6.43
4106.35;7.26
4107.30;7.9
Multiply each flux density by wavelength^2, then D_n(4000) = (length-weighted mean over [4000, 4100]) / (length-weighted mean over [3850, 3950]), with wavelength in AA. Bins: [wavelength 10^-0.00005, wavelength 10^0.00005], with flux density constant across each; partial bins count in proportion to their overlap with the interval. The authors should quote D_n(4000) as 1.27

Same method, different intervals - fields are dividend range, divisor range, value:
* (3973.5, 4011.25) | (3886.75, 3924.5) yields 1.08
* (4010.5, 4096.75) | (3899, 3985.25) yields 1.28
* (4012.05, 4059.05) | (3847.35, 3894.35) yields 1.35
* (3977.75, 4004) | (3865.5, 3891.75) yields 1.19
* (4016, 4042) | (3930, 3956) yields 1.32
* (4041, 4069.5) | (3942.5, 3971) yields 1.30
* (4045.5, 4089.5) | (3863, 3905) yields 1.33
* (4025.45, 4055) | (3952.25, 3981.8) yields 1.41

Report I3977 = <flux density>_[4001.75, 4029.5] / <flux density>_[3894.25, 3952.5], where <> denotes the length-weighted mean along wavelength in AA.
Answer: 1.20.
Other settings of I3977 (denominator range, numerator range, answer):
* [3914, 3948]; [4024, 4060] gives 1.18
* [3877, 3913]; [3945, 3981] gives 0.92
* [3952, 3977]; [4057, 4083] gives 1.41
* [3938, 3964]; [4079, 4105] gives 1.07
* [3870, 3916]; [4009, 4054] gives 1.21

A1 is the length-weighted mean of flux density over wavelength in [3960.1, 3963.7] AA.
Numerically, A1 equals 7.12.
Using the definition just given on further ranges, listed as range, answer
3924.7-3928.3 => 7.71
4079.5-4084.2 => 9.64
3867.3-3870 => 9.37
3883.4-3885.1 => 6.87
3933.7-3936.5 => 6.32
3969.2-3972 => 5.44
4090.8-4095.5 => 9.22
